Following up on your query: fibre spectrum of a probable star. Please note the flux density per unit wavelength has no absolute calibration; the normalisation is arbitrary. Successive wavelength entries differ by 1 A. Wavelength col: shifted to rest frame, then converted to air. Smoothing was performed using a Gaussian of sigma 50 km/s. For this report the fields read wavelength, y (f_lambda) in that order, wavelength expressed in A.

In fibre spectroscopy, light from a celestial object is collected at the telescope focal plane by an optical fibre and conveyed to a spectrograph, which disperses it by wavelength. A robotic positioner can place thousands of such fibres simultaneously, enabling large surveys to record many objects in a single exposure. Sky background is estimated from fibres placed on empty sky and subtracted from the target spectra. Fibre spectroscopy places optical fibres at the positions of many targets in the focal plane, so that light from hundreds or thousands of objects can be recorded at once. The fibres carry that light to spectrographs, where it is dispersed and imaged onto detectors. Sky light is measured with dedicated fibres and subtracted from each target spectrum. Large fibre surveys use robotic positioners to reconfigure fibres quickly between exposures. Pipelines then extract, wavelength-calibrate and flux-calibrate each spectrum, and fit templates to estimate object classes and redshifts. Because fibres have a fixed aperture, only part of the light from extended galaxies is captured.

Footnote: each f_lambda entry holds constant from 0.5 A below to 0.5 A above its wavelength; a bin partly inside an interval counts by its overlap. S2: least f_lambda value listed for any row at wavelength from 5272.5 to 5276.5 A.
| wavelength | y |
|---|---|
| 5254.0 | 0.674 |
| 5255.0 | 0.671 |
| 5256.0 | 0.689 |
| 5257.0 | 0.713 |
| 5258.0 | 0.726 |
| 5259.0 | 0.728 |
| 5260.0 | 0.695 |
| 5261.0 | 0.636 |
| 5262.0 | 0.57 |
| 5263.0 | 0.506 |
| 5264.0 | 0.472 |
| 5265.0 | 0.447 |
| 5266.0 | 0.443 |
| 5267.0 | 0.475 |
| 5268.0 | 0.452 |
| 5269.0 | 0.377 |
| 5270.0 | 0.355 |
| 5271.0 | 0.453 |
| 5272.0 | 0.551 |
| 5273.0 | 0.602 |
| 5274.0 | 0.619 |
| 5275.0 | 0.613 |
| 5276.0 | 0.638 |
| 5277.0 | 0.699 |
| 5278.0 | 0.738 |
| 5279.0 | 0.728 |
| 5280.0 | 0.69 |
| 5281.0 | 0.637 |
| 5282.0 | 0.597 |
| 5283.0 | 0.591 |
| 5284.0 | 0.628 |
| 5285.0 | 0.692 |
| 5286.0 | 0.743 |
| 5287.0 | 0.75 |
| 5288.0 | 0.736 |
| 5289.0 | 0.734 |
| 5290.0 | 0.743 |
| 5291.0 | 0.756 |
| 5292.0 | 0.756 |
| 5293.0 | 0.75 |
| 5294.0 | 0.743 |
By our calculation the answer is 0.602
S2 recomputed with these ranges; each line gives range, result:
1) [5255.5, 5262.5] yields 0.57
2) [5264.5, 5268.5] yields 0.443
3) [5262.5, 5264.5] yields 0.472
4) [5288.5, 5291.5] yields 0.734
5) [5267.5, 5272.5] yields 0.355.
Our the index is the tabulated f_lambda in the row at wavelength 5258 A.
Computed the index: 0.726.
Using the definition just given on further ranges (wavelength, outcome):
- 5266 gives 0.443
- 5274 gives 0.619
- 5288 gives 0.736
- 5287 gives 0.75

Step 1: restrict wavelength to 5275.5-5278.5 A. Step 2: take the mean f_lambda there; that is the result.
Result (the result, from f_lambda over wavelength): 0.692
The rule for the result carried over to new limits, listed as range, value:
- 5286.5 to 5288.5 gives 0.743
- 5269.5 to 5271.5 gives 0.404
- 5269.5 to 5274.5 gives 0.516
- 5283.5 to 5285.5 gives 0.66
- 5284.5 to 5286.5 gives 0.718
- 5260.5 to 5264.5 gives 0.546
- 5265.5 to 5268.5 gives 0.457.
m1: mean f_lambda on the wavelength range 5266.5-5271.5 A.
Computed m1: 0.422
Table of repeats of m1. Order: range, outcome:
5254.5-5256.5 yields 0.68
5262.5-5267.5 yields 0.469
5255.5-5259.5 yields 0.714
